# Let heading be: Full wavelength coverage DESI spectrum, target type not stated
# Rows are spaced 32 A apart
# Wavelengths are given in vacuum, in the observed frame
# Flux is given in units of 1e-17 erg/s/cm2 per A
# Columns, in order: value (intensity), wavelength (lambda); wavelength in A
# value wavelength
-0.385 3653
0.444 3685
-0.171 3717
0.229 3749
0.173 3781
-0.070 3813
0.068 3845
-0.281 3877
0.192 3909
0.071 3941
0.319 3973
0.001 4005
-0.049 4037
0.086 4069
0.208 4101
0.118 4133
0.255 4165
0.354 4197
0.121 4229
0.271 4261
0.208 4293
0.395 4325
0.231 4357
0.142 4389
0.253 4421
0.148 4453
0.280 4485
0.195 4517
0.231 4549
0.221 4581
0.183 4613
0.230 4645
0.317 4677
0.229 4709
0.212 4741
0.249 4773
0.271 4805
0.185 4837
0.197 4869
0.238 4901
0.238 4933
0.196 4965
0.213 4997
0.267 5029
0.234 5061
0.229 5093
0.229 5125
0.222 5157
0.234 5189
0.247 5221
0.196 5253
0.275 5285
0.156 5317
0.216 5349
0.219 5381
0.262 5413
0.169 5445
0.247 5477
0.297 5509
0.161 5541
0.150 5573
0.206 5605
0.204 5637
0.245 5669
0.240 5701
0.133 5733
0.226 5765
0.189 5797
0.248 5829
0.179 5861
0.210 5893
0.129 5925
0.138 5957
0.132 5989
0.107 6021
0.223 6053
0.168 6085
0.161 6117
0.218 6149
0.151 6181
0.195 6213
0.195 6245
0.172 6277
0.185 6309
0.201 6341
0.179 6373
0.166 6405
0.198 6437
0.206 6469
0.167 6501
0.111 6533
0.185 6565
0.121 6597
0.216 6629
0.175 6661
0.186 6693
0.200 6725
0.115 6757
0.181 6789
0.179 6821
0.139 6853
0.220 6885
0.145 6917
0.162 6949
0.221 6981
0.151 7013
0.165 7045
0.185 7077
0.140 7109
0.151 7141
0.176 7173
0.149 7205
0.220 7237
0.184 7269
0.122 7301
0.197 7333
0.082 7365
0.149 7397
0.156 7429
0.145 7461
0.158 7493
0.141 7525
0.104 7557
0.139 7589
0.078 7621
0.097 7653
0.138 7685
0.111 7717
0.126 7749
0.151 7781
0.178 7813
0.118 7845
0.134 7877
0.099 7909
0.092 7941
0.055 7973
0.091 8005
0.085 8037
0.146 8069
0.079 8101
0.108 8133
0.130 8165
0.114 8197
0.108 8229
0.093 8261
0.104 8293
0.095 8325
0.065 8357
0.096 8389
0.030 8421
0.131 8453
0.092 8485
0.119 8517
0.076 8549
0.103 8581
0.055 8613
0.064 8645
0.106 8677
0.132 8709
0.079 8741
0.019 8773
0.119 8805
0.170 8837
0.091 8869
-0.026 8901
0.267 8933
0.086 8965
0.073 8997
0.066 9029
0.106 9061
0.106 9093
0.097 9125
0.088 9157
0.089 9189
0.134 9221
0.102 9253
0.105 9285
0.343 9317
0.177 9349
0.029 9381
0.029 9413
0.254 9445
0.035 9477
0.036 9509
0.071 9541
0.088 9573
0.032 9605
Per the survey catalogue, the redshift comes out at 0.065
